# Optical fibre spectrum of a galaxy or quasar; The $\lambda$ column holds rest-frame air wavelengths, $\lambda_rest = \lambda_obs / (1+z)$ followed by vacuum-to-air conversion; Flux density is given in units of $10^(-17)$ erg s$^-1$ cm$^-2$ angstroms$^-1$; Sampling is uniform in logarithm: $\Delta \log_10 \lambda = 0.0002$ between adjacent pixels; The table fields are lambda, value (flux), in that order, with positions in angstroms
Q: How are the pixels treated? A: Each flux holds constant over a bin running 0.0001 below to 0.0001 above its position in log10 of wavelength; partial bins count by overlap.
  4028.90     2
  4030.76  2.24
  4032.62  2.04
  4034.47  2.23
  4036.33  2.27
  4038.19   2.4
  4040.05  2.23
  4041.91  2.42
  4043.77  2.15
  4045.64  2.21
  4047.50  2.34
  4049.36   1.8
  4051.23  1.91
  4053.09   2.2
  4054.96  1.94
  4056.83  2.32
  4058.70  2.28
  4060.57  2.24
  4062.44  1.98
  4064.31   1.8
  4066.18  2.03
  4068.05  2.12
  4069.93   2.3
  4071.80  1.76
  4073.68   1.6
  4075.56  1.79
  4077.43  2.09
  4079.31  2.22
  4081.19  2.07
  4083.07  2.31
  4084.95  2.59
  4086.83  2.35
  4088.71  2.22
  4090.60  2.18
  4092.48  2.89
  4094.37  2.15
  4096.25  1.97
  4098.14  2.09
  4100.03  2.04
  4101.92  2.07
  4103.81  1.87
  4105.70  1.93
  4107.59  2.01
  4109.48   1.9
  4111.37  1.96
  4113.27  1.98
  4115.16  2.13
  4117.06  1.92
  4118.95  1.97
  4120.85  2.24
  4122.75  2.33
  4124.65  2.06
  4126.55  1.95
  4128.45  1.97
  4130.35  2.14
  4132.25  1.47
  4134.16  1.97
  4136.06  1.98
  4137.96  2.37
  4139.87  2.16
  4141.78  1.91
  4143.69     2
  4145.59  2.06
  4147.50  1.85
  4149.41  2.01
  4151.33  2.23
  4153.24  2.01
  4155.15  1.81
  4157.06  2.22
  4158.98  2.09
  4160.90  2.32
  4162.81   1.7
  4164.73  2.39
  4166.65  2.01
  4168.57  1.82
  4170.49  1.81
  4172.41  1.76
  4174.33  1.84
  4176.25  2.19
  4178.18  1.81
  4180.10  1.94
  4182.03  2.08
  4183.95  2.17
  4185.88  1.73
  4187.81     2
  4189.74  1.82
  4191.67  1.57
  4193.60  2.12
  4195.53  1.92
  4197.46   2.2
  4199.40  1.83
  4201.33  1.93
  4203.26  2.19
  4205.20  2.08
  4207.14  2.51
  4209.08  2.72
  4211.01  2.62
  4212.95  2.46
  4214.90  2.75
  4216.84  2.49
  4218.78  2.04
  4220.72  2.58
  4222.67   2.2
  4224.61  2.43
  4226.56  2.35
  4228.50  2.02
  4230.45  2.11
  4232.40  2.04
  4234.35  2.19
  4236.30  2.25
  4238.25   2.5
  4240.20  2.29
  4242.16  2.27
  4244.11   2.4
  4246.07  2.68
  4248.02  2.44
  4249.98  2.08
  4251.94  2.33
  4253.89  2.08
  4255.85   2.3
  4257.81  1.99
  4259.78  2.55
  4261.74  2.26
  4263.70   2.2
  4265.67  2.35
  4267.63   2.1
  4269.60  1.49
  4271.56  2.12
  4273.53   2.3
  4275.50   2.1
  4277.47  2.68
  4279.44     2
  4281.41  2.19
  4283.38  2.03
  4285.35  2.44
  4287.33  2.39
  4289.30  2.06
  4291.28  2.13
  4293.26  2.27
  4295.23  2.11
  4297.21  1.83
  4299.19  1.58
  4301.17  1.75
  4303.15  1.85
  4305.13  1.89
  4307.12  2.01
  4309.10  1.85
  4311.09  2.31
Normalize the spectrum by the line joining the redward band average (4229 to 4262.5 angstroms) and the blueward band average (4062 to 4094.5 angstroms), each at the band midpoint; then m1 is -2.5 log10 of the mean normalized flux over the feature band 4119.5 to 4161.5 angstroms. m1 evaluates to 0.07 mag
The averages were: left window 2.14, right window 2.28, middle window 2.05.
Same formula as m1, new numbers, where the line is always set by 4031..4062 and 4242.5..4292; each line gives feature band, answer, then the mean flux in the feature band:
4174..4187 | 0.12 mag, 1.97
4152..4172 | 0.10 mag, 2.01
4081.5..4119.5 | 0.03 mag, 2.13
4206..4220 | -0.13 mag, 2.51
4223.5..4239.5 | -0.01 mag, 2.24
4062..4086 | 0.07 mag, 2.05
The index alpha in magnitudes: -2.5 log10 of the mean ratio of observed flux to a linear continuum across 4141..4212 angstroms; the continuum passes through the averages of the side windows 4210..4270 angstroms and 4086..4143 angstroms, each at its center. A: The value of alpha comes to 0.08 mag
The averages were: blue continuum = 2.07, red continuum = 2.29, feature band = 2.04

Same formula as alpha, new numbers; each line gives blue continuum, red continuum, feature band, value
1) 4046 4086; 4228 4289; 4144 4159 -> 0.06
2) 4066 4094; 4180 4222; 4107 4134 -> 0.09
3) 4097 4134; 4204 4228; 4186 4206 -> 0.20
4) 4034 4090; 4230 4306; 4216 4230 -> -0.06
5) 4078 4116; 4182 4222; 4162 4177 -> 0.12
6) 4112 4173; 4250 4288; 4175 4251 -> -0.04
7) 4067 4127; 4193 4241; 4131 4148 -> 0.09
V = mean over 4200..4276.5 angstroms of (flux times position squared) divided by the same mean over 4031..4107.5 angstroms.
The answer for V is 1.16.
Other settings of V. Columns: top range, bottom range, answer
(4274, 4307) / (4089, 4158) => 1.10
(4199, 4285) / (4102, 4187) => 1.19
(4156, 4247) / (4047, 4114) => 1.10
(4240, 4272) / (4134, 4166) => 1.14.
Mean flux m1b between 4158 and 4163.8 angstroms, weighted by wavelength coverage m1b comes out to 2.04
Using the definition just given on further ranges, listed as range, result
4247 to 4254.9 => 2.24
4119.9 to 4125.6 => 2.21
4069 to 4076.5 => 1.86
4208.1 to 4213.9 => 2.6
